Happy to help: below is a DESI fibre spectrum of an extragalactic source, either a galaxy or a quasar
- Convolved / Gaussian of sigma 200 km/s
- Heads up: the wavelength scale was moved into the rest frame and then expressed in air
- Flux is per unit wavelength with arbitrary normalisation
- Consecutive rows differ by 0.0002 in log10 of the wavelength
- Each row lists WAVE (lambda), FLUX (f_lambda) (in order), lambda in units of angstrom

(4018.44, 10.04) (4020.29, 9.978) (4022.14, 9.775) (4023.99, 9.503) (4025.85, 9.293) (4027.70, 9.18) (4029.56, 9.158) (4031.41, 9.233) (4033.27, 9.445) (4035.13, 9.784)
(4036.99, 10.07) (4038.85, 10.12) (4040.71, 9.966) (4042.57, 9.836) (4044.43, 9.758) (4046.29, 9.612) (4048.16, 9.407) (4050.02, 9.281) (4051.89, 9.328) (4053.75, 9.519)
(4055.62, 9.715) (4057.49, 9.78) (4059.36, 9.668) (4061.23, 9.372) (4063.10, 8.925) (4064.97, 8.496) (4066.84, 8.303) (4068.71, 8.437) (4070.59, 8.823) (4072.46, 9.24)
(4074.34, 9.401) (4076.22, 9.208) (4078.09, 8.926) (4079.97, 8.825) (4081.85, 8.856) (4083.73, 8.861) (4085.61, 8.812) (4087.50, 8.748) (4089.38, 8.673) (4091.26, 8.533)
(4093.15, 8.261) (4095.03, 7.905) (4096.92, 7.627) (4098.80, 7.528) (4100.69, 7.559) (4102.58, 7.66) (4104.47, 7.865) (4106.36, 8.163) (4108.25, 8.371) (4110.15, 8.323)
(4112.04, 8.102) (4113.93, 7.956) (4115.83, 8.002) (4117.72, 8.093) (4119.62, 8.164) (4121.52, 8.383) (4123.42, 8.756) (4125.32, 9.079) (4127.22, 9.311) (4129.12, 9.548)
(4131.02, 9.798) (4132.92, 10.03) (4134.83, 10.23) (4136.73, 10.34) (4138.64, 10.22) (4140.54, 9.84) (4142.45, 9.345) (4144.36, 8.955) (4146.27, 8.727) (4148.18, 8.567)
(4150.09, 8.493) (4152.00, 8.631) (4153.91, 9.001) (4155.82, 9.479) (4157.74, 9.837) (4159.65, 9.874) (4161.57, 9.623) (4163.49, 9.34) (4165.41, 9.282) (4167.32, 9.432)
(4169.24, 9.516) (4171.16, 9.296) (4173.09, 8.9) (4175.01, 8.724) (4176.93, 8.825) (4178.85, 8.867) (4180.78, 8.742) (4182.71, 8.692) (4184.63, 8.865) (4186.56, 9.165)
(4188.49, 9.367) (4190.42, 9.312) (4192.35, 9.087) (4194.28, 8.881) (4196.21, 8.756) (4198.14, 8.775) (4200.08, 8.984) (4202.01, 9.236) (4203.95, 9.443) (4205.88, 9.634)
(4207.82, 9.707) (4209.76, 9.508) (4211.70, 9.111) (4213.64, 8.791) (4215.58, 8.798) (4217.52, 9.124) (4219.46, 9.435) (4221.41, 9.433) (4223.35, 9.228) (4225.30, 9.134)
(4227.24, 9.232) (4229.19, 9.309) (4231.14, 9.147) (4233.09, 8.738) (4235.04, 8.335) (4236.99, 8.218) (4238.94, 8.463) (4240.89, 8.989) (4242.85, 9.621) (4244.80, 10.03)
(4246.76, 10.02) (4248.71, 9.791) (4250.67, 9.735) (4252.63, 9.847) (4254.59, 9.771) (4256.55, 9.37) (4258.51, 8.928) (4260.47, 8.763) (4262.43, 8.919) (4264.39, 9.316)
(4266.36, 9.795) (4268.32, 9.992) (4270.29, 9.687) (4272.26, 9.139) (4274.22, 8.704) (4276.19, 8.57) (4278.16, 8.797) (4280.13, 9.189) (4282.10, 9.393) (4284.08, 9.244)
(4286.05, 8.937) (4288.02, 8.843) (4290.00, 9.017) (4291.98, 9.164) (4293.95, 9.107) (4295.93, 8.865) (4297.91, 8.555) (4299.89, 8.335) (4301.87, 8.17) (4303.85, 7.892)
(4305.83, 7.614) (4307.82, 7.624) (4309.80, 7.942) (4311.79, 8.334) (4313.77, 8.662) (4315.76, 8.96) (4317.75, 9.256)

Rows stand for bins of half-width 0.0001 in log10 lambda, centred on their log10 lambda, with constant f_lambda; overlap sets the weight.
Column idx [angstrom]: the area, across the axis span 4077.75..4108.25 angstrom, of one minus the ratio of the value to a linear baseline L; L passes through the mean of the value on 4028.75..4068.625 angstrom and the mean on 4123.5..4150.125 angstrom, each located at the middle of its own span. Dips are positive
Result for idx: 3.8 angstrom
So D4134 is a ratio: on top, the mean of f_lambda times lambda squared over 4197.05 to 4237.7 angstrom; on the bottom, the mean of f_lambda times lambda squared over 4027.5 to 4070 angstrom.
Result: 1.05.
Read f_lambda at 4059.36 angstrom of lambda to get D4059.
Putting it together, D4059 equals 9.668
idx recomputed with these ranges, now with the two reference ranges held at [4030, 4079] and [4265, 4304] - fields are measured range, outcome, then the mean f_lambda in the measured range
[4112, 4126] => 1.4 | 8.31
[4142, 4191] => 0.4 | 9.11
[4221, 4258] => -0.9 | 9.28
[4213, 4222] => 0.0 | 9.11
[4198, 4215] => -0.2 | 9.25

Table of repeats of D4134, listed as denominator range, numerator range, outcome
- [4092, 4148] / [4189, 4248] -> 1.10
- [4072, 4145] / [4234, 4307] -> 1.12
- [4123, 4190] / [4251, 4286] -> 1.05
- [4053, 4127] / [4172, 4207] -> 1.10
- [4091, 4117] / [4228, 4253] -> 1.24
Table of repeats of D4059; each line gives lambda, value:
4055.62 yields 9.715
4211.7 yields 9.111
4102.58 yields 7.66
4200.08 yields 8.984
